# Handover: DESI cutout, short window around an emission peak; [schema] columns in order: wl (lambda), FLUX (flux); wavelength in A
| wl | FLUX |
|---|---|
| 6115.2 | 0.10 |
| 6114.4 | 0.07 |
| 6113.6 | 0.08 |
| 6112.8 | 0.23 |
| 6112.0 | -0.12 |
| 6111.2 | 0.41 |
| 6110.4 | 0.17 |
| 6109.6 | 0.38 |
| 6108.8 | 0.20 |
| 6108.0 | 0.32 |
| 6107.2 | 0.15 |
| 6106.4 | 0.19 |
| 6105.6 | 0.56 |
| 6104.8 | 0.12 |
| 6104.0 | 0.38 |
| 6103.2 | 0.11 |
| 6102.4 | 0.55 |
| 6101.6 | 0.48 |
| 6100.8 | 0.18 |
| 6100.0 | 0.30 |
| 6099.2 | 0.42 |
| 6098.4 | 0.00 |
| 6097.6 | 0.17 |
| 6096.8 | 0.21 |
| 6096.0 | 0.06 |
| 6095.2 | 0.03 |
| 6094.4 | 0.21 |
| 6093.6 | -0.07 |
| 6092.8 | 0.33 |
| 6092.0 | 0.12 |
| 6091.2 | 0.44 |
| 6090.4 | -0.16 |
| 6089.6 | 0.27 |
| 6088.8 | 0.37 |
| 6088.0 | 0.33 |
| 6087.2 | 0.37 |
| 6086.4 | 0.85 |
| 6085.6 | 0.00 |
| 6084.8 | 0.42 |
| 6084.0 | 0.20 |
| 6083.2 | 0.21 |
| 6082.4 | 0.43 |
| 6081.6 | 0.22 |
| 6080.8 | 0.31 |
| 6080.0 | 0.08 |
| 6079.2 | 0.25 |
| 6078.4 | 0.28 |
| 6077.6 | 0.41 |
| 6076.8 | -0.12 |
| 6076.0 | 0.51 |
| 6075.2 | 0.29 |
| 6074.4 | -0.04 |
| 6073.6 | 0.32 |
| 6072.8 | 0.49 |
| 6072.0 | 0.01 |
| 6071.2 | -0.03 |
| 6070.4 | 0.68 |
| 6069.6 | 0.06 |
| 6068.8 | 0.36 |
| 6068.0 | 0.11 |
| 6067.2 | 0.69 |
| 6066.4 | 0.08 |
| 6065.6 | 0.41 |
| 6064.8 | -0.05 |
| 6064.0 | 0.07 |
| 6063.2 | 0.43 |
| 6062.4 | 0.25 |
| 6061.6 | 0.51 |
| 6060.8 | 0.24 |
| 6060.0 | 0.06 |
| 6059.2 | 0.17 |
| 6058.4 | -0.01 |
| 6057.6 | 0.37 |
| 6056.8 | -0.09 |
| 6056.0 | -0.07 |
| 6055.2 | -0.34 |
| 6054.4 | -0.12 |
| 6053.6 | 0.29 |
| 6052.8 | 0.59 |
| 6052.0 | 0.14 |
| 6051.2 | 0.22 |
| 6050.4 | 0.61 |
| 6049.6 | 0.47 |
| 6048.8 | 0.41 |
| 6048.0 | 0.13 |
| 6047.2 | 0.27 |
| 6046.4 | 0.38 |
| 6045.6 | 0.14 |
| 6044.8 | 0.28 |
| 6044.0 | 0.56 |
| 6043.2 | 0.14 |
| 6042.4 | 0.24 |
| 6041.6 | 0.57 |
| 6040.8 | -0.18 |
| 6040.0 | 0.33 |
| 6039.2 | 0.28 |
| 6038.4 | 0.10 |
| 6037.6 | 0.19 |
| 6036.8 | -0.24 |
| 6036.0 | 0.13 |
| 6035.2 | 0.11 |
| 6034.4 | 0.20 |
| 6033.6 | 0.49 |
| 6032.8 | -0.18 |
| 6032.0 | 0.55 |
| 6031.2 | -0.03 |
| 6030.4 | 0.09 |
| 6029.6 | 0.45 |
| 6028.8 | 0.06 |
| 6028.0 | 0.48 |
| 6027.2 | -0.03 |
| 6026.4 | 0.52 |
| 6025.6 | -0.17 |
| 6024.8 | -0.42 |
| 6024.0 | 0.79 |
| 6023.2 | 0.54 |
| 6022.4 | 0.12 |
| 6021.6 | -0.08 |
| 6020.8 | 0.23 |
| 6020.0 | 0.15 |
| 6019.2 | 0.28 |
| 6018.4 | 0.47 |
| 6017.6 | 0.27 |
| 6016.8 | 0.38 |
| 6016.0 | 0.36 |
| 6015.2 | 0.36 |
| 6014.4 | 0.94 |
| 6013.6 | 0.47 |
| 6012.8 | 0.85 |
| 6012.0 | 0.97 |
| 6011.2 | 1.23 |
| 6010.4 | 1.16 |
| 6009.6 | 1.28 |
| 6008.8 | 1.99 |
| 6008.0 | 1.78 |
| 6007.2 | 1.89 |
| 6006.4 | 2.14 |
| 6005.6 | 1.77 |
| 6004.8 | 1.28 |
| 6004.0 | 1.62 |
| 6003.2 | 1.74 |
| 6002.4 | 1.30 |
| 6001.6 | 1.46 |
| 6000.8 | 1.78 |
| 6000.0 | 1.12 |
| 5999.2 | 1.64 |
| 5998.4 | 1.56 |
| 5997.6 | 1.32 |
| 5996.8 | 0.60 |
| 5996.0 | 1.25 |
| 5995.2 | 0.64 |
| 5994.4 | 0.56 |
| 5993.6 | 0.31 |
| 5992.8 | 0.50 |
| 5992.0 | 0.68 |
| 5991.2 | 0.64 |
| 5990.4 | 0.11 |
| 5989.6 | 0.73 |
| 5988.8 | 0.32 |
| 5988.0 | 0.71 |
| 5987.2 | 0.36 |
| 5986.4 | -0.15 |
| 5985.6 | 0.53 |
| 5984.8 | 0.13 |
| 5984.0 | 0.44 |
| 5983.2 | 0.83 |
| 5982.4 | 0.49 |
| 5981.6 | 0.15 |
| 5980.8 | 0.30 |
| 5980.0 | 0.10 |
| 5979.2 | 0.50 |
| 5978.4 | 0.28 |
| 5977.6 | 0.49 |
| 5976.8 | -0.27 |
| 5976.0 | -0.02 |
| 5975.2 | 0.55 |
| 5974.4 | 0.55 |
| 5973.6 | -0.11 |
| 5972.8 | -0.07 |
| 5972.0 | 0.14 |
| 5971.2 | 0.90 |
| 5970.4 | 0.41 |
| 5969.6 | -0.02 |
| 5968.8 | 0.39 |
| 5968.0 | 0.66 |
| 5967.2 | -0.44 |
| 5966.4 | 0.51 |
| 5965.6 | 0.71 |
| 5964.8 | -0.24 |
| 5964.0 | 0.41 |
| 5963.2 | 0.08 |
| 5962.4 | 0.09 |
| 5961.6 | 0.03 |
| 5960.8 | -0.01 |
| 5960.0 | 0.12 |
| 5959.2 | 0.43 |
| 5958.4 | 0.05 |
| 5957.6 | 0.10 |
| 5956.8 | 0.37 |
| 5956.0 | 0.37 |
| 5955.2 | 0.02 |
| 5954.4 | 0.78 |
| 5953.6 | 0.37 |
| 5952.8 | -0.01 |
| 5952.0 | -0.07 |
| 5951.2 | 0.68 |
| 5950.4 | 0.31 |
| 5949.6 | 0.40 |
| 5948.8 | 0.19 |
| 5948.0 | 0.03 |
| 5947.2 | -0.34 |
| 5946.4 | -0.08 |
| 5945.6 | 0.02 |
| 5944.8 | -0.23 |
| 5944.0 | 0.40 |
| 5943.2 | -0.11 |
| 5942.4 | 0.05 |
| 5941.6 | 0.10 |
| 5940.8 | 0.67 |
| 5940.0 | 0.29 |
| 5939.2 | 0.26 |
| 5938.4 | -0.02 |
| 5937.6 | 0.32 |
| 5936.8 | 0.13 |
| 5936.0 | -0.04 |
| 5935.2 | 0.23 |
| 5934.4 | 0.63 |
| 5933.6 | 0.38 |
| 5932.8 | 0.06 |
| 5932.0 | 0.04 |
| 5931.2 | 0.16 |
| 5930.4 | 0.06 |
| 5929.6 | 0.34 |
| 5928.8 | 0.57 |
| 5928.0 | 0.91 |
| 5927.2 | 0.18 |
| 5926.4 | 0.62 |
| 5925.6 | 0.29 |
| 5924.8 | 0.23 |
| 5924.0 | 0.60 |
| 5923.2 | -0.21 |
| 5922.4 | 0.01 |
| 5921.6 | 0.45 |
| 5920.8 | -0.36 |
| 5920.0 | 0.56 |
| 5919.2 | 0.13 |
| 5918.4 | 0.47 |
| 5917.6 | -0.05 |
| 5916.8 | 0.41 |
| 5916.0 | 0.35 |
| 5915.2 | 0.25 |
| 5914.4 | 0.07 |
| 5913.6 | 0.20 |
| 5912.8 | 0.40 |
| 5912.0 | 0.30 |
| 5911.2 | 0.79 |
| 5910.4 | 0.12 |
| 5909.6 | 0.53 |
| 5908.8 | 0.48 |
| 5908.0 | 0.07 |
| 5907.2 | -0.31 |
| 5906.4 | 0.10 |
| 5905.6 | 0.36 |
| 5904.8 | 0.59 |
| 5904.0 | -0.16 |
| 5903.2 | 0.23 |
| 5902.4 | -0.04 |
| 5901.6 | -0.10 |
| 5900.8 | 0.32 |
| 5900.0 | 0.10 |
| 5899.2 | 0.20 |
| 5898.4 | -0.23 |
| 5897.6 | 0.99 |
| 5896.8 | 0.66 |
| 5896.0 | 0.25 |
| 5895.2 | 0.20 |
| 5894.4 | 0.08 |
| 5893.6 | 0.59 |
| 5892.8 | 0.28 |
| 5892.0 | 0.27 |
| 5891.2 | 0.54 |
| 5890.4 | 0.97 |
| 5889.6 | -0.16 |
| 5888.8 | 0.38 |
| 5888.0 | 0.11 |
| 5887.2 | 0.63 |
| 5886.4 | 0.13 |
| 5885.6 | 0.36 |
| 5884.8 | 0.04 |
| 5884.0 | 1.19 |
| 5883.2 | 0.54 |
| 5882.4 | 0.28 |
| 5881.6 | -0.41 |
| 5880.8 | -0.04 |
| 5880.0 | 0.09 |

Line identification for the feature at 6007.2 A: [O II]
